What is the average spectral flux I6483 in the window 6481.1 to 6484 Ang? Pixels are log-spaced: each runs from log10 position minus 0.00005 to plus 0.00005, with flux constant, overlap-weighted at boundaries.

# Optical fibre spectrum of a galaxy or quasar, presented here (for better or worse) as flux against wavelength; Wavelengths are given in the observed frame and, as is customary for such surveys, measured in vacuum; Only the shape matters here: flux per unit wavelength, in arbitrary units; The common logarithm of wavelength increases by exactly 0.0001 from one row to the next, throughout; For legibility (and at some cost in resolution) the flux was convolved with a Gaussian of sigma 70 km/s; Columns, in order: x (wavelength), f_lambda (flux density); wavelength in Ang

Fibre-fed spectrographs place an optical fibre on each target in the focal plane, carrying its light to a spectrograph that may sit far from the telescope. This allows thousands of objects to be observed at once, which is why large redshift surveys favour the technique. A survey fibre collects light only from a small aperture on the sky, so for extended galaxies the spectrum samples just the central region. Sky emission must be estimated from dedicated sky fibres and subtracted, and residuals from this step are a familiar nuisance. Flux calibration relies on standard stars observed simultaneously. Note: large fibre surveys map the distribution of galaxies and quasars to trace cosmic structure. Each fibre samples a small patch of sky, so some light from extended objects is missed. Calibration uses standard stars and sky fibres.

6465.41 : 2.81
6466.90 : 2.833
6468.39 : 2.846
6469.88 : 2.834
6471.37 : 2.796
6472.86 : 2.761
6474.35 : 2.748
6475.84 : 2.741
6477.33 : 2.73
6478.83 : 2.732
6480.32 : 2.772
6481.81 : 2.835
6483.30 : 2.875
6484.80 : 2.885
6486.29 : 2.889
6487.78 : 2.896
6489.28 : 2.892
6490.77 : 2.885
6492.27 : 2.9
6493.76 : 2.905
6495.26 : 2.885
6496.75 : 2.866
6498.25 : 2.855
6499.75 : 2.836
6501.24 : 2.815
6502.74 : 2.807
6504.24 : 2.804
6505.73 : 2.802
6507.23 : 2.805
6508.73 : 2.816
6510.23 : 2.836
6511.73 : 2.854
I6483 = 2.86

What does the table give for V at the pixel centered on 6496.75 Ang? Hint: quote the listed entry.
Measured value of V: 2.866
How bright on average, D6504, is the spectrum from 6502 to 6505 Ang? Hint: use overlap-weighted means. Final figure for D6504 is 2.81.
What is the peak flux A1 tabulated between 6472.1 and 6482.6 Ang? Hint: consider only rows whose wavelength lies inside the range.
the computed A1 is 2.835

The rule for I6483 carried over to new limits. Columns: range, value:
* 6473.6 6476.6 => 2.75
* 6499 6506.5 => 2.81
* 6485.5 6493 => 2.89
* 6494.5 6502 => 2.85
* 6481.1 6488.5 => 2.88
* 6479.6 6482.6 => 2.81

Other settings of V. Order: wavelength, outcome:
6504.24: 2.804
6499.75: 2.836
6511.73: 2.854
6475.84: 2.741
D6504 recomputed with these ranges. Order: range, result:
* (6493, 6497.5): 2.89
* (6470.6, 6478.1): 2.75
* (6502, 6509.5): 2.81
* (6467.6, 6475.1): 2.8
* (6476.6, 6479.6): 2.73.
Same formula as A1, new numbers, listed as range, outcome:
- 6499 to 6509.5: 2.836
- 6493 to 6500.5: 2.905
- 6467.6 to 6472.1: 2.846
